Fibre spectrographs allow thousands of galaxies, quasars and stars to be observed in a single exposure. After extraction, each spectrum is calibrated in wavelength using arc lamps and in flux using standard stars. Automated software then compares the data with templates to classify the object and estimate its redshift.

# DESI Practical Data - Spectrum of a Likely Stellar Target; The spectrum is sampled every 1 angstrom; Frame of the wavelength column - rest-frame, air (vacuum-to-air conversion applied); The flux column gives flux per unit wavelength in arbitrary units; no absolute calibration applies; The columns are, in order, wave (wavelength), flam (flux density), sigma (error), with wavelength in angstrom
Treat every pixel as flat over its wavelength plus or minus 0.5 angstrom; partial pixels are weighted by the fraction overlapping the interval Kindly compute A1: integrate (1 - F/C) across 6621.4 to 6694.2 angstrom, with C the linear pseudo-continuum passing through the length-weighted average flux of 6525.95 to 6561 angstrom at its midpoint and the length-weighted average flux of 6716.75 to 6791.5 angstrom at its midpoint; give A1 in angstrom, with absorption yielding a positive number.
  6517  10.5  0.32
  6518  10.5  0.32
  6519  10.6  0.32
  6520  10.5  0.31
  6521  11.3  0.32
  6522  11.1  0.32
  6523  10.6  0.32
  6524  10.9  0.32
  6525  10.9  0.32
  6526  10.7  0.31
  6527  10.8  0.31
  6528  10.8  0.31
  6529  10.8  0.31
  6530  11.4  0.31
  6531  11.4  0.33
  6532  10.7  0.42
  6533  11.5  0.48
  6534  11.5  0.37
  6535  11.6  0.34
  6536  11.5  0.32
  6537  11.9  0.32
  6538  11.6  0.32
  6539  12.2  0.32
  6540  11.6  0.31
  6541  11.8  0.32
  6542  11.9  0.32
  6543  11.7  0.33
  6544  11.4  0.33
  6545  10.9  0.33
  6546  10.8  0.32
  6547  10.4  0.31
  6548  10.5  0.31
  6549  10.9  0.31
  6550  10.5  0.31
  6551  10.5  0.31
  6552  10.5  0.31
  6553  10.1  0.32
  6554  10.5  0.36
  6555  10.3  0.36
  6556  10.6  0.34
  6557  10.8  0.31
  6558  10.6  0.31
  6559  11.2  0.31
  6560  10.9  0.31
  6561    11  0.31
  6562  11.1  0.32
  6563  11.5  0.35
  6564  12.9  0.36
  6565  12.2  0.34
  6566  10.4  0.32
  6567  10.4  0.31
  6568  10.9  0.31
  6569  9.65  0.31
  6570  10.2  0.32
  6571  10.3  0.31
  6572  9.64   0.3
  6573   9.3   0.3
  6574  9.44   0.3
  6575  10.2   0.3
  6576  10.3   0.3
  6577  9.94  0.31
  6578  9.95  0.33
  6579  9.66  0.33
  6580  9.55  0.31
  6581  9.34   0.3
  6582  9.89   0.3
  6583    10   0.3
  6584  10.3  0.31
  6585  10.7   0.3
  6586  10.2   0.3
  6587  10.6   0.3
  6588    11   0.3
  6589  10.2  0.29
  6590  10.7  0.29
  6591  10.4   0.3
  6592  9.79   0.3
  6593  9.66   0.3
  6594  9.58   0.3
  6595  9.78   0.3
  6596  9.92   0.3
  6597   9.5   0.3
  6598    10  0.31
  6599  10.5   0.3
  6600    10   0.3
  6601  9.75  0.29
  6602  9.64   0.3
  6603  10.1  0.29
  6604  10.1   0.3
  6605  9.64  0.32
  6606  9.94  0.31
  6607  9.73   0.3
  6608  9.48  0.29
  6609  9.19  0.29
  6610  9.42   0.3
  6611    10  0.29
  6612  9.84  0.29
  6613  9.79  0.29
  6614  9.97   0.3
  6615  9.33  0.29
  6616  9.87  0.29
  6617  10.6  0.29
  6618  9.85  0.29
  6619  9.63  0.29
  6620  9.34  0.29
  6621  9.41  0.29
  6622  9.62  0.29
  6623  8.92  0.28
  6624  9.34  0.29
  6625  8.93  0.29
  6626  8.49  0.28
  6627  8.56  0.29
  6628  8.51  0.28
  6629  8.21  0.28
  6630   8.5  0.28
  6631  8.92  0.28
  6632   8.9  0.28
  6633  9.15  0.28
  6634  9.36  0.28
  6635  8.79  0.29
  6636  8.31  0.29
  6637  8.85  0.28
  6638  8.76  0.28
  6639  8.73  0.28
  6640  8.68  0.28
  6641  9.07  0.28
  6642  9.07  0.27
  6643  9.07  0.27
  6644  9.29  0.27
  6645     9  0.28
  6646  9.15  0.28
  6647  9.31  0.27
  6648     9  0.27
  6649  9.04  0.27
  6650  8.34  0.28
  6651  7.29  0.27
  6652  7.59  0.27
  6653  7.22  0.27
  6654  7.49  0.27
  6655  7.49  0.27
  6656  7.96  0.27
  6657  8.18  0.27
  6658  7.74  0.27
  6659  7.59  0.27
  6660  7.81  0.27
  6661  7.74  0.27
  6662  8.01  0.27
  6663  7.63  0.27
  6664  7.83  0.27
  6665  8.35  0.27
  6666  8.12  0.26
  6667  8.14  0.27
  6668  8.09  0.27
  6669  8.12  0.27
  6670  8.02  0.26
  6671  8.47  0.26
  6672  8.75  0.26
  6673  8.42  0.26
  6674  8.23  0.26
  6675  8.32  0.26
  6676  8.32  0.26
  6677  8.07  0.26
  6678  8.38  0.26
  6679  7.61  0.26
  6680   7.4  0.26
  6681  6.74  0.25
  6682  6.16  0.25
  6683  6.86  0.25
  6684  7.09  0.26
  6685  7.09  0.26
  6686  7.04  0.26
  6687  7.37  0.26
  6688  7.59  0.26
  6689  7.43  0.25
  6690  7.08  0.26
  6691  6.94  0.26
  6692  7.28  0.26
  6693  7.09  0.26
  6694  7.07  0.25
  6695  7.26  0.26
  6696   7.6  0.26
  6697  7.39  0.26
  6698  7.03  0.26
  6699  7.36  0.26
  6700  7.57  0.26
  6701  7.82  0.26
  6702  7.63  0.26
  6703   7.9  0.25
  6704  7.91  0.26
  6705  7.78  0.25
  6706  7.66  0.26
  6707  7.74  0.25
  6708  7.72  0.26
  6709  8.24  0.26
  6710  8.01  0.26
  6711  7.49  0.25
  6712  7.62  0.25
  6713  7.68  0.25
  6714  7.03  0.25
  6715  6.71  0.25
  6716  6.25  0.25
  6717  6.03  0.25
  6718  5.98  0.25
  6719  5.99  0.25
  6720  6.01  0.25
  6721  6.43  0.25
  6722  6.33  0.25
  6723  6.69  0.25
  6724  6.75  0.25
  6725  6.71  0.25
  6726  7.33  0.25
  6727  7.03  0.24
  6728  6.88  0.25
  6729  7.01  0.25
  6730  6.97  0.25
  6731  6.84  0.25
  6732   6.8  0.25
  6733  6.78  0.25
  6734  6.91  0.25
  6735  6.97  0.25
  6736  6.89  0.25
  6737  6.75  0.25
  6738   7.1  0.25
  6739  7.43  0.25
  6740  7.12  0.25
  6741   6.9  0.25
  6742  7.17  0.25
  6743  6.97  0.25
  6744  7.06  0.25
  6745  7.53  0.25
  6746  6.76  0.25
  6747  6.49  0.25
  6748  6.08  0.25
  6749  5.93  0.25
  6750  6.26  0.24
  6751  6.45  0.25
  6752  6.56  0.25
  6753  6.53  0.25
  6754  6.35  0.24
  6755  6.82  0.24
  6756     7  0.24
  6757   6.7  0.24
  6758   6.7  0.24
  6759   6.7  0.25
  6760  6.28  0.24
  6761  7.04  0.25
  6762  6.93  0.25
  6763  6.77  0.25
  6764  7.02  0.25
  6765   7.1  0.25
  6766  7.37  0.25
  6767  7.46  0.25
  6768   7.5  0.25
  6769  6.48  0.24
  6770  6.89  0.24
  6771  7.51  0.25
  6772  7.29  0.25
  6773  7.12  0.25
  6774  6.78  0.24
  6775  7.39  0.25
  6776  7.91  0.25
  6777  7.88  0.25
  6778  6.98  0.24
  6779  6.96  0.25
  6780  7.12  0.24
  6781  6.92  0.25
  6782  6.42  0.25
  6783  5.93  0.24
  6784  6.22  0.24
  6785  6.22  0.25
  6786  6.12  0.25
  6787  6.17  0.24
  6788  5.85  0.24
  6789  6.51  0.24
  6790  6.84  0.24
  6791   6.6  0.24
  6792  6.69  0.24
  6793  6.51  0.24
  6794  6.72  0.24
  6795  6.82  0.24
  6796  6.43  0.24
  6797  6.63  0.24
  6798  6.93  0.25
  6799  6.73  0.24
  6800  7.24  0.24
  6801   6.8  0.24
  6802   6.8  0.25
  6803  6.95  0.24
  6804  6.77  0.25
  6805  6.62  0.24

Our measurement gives 4.88 angstrom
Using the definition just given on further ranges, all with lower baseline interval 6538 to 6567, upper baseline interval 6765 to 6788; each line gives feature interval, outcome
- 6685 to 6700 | 2.1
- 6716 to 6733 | 2.7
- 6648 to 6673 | 3.0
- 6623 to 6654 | 2.5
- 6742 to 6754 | 1.3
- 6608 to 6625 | 0.5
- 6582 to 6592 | 0.0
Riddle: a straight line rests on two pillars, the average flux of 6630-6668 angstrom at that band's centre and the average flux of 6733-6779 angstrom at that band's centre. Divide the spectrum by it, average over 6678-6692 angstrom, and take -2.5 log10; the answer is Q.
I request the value 0.11 mag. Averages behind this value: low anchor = 8.4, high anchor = 6.93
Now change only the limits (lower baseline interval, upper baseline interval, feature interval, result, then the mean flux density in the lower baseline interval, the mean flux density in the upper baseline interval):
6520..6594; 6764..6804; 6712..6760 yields 0.14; 10.7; 6.84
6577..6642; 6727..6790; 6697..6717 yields 0.04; 9.57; 6.83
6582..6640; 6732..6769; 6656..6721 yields 0.08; 9.58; 6.84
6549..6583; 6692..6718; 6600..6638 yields -0.01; 10.4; 7.39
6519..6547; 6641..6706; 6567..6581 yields 0.03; 11.2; 7.85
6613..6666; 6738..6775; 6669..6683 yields 0.03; 8.69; 6.87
